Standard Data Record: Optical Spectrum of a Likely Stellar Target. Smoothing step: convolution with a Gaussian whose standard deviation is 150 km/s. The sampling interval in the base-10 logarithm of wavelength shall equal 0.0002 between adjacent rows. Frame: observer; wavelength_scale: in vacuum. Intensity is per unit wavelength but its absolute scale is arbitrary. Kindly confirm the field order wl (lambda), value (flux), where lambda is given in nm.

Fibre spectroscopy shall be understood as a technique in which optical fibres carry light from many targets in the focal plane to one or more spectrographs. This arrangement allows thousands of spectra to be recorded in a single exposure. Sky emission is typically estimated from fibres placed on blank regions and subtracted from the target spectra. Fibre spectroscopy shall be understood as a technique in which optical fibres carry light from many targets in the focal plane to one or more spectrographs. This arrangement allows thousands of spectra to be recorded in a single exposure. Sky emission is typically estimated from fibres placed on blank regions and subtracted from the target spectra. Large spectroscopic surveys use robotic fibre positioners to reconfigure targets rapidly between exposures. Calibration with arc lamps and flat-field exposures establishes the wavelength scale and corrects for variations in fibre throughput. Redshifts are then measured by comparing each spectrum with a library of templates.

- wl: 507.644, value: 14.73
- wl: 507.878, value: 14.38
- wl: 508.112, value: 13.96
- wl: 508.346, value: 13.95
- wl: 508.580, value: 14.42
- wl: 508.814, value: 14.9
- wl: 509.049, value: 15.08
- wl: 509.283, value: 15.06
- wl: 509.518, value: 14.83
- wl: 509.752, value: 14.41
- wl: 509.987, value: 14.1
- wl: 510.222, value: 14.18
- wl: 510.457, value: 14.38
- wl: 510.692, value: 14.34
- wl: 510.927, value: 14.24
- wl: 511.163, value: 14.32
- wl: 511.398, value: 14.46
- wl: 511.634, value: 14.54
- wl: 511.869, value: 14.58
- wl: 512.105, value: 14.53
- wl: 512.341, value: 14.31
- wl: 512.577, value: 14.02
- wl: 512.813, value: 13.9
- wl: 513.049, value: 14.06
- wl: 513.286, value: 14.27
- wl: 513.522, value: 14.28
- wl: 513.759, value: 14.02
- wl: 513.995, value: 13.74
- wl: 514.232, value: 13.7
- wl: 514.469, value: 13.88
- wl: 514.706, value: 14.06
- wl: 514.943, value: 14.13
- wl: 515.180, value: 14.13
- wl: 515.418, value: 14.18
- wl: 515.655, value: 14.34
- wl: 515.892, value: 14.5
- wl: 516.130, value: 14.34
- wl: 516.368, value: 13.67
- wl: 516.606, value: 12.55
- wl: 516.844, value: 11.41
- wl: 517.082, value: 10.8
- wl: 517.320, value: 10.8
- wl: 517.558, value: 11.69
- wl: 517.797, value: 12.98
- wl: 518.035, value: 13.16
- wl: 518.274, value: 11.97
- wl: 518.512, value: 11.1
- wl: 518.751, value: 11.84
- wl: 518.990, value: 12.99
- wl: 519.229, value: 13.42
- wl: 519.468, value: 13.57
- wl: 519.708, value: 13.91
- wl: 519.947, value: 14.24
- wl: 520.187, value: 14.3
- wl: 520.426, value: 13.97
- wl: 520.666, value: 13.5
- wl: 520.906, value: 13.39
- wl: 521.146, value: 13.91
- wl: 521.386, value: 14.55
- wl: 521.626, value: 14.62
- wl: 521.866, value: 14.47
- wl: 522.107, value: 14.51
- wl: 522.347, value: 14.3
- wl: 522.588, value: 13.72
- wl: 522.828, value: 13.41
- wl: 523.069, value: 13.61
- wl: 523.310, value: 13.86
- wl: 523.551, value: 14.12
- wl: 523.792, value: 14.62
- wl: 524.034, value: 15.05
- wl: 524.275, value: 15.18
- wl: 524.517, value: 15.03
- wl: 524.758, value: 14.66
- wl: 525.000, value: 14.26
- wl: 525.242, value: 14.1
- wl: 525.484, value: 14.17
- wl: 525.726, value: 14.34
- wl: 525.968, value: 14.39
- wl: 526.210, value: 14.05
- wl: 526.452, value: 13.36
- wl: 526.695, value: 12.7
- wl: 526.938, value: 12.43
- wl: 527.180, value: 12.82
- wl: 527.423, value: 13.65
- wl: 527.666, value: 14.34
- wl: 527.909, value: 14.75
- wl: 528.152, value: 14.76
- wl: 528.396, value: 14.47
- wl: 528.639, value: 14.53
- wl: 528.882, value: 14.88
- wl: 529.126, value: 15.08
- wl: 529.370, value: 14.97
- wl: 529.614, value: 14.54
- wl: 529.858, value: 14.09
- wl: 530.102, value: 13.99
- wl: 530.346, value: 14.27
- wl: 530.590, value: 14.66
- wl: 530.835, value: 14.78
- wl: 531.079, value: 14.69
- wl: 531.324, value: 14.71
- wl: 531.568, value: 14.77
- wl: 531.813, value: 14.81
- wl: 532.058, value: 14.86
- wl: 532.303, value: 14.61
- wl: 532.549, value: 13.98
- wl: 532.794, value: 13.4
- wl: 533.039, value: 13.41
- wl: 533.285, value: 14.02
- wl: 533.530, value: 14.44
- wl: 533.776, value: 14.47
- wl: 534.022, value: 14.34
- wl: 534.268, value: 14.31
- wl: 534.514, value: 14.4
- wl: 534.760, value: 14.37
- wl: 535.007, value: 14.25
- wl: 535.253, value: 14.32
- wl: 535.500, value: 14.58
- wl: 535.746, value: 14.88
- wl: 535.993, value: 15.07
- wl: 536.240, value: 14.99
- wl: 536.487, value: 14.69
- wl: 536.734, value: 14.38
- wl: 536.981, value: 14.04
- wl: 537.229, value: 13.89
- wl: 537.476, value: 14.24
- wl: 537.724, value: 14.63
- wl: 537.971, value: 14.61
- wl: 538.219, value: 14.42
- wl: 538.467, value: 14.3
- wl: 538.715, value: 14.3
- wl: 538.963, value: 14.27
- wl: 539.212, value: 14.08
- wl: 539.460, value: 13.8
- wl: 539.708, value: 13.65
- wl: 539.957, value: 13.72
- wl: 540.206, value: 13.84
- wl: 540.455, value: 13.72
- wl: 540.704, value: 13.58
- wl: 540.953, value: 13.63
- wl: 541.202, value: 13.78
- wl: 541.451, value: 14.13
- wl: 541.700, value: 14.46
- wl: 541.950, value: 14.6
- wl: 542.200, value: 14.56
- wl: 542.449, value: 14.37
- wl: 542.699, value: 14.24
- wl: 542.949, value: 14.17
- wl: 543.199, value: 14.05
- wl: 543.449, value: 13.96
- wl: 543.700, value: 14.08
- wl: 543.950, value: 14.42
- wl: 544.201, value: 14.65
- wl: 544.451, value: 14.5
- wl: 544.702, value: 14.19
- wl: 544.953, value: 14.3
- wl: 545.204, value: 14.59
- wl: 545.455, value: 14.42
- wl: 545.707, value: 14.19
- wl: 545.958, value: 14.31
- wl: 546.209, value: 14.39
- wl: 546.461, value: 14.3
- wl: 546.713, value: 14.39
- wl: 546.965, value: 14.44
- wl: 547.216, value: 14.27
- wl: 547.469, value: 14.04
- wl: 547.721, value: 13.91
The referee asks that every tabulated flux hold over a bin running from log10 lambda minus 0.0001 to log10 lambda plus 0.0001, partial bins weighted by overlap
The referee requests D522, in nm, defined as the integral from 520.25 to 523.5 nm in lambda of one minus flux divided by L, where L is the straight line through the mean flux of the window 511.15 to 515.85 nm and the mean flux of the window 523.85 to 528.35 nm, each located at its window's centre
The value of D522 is 0.03 nm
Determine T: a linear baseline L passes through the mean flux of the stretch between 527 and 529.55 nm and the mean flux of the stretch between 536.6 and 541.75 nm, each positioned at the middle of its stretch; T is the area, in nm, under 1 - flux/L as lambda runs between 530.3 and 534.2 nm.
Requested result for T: -0.03 nm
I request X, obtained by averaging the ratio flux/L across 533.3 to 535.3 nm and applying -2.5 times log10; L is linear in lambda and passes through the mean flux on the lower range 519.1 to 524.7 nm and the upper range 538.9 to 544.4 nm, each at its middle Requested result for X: -0.02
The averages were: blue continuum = 14.1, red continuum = 14.1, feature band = 14.3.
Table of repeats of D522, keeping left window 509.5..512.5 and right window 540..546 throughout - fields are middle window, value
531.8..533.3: 0.01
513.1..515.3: 0.05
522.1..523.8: 0.04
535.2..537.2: -0.05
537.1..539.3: -0.01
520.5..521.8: 0.03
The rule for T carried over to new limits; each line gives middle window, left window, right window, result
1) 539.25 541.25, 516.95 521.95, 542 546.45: 0.06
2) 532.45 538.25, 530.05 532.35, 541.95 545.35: 0.08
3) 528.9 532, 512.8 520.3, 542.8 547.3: -0.19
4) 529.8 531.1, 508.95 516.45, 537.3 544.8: -0.02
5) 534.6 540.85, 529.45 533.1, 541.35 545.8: 0.04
